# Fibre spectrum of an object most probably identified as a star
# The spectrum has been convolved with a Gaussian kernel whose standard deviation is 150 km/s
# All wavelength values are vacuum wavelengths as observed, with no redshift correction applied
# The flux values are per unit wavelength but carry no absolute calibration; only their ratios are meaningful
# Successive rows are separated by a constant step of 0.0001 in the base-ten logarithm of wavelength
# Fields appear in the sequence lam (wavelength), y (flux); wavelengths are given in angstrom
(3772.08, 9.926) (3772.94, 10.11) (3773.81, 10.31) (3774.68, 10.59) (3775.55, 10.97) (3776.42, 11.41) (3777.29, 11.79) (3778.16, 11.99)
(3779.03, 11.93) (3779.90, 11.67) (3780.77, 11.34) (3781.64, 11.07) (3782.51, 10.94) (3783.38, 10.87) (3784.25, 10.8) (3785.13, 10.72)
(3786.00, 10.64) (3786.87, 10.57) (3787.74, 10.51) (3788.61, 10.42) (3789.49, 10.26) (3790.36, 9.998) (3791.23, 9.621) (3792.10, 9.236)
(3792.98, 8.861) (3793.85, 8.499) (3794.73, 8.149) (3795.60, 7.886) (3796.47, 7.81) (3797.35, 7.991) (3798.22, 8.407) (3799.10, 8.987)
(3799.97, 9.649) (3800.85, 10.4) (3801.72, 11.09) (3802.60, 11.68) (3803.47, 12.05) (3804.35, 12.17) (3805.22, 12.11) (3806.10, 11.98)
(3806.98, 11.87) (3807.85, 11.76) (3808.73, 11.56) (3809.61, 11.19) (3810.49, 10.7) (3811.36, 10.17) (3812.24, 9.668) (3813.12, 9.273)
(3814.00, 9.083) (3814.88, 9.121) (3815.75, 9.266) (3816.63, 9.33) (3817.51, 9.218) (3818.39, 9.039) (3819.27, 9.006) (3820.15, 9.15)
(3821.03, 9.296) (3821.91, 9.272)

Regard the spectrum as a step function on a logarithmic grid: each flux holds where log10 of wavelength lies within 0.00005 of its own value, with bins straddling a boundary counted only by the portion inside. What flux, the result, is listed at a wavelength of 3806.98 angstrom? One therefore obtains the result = 11.87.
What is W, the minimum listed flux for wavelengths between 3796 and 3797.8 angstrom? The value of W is 7.81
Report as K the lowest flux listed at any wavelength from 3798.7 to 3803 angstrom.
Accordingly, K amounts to 8.987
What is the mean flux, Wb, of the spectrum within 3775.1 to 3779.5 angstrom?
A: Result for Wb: 11.6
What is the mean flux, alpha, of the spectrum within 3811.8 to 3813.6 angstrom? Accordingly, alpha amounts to 9.44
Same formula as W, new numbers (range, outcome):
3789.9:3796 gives 7.886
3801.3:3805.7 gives 11.09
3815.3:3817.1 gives 9.266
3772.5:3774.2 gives 10.11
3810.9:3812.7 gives 9.668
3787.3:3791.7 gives 9.621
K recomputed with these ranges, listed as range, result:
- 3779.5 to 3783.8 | 10.87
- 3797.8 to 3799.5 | 8.407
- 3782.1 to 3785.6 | 10.72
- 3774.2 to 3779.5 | 10.59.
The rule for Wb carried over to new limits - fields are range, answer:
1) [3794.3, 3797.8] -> 7.98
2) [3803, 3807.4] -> 12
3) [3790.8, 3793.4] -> 9.23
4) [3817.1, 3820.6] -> 9.1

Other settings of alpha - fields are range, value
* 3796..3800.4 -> 8.57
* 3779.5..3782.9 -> 11.3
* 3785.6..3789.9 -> 10.5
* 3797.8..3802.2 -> 9.72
